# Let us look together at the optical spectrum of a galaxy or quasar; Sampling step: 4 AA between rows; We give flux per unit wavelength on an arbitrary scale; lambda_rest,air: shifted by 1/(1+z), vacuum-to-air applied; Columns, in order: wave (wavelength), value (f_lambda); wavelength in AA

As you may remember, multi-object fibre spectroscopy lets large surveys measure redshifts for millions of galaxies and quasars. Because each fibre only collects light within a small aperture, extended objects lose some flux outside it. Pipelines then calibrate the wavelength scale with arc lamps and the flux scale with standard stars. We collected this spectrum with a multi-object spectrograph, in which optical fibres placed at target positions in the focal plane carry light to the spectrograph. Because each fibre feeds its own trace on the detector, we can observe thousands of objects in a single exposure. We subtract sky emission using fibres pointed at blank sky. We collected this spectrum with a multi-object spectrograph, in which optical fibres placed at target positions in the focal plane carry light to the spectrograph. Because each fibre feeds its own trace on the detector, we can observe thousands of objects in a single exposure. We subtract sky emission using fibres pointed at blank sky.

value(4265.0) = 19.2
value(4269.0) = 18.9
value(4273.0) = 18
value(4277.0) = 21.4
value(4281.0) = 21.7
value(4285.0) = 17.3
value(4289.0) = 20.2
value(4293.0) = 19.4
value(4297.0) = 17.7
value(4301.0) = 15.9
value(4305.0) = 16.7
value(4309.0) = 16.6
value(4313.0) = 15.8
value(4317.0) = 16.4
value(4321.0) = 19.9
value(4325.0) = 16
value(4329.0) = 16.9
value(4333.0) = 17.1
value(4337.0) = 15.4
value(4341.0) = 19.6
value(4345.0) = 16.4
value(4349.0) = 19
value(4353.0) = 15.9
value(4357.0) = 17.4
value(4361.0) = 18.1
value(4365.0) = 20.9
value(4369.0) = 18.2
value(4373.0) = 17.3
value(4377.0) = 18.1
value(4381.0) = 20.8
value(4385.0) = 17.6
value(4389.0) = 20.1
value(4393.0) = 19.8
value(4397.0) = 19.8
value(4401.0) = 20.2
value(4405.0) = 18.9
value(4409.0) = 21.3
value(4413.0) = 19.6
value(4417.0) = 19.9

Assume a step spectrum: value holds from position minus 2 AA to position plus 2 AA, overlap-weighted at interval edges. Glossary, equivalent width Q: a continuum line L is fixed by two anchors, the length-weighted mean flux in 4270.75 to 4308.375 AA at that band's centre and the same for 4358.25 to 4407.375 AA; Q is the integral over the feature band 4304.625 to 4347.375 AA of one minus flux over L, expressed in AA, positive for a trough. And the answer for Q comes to 4.12 AA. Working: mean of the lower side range 18.6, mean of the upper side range 19.1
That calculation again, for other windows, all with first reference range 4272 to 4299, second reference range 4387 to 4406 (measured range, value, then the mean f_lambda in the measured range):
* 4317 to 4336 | 2.25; 17.3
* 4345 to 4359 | 1.69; 17.3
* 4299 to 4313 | 2.29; 16.3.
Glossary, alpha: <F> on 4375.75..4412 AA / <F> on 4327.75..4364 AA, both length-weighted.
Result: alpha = 1.13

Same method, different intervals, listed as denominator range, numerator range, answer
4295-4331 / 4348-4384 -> 1.09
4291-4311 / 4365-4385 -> 1.09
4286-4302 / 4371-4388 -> 1.01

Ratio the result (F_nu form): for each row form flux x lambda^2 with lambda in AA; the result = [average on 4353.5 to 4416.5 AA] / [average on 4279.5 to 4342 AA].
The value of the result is 1.13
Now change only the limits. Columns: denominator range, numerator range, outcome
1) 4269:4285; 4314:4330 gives 0.89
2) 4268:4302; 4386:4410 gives 1.10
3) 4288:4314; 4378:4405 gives 1.17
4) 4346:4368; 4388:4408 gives 1.11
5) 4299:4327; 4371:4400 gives 1.18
